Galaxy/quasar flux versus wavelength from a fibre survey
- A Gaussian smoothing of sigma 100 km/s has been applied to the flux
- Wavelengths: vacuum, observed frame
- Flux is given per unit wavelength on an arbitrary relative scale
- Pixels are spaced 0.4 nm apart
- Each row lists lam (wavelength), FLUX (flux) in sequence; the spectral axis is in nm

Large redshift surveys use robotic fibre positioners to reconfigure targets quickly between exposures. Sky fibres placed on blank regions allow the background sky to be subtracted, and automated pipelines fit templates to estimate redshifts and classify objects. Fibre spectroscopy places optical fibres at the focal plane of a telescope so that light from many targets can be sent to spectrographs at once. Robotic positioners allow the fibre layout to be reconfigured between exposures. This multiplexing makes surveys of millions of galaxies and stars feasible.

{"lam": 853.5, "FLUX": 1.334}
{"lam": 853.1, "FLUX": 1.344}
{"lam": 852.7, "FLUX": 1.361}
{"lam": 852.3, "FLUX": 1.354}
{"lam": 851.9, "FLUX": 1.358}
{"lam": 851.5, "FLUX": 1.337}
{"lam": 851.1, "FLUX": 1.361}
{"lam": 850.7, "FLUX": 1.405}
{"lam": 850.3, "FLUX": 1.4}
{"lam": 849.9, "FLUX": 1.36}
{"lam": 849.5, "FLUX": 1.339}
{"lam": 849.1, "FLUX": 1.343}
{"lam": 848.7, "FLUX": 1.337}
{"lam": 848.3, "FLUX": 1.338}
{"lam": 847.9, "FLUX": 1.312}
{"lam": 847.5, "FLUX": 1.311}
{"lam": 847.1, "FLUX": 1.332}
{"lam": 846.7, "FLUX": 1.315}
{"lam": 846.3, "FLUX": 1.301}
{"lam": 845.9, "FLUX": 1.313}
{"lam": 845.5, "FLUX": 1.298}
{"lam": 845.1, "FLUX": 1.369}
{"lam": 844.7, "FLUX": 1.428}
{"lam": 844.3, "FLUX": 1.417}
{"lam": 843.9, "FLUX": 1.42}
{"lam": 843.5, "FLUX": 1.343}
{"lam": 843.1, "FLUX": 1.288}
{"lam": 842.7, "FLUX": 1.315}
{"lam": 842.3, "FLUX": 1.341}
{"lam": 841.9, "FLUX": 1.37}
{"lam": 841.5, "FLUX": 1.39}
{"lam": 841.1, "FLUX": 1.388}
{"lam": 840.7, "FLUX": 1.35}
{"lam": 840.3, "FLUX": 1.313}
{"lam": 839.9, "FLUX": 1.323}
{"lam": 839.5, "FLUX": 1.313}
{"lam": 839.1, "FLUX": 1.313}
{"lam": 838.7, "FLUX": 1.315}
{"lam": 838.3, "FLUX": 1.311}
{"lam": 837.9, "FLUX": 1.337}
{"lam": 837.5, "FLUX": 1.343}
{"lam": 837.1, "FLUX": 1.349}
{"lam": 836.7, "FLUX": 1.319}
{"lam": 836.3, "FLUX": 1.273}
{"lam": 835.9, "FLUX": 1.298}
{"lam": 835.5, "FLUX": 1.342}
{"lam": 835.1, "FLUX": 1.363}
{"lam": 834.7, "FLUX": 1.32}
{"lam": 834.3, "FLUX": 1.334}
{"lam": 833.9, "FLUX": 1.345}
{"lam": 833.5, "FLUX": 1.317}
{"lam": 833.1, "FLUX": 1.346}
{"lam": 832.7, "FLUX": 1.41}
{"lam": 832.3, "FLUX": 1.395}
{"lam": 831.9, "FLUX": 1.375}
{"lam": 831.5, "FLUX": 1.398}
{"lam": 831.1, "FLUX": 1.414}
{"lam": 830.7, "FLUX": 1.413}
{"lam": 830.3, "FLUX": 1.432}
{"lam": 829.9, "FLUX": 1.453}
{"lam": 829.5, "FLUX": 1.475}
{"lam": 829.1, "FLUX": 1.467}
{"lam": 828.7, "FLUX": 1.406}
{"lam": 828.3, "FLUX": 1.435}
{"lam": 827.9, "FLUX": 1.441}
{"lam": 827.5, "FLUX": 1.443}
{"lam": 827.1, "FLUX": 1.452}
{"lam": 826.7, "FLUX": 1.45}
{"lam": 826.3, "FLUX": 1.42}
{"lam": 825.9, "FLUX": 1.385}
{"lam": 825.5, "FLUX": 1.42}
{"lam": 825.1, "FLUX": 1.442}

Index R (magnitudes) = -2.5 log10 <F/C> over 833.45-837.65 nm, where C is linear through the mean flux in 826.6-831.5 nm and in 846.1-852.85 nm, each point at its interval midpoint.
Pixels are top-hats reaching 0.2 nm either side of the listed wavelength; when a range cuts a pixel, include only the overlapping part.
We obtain 0.06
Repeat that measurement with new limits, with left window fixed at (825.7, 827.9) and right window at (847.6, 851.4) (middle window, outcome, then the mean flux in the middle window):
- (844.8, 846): 0.03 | 1.34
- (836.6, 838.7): 0.05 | 1.33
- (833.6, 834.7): 0.06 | 1.33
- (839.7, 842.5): 0.02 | 1.35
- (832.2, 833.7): 0.04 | 1.37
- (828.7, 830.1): -0.03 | 1.46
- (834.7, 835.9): 0.05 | 1.34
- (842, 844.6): 0.01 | 1.36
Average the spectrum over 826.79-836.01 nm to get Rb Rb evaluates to 1.4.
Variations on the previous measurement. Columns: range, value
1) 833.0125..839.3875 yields 1.33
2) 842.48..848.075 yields 1.34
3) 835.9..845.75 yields 1.34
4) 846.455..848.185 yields 1.32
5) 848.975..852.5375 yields 1.36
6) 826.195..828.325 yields 1.44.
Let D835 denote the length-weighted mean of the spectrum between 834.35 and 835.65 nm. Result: 1.34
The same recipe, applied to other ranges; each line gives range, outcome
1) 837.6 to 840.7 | 1.32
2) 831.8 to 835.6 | 1.35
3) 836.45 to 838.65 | 1.33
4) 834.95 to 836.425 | 1.32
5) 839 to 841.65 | 1.34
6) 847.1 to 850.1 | 1.33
